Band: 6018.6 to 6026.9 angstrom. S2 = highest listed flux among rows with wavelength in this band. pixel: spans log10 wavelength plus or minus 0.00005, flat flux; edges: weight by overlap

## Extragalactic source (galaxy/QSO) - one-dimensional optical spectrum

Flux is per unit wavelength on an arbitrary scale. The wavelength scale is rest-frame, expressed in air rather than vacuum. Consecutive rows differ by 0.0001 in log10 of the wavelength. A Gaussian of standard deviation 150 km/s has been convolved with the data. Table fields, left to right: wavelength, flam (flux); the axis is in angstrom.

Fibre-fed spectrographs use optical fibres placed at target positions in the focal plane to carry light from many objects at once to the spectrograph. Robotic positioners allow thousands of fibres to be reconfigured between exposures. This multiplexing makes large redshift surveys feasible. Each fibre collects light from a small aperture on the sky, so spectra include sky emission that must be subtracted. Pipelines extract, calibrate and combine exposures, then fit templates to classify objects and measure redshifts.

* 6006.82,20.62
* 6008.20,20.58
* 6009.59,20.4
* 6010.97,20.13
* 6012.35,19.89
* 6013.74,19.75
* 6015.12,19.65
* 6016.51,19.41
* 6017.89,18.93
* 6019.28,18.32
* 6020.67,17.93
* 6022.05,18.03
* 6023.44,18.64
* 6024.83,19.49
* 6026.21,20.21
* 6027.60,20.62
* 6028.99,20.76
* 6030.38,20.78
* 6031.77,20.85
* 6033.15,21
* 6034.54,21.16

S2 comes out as 20.21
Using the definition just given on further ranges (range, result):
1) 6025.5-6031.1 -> 20.78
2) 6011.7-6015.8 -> 19.89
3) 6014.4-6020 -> 19.65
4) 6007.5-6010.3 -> 20.58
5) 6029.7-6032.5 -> 20.85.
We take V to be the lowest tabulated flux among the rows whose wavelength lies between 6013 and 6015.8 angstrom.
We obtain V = 19.65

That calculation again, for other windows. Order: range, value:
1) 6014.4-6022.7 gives 17.93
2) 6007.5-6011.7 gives 20.13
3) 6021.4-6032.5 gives 18.03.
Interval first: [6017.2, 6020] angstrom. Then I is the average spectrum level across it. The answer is 18.6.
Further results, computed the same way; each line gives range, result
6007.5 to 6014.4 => 20.2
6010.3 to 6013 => 20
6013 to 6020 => 19.2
